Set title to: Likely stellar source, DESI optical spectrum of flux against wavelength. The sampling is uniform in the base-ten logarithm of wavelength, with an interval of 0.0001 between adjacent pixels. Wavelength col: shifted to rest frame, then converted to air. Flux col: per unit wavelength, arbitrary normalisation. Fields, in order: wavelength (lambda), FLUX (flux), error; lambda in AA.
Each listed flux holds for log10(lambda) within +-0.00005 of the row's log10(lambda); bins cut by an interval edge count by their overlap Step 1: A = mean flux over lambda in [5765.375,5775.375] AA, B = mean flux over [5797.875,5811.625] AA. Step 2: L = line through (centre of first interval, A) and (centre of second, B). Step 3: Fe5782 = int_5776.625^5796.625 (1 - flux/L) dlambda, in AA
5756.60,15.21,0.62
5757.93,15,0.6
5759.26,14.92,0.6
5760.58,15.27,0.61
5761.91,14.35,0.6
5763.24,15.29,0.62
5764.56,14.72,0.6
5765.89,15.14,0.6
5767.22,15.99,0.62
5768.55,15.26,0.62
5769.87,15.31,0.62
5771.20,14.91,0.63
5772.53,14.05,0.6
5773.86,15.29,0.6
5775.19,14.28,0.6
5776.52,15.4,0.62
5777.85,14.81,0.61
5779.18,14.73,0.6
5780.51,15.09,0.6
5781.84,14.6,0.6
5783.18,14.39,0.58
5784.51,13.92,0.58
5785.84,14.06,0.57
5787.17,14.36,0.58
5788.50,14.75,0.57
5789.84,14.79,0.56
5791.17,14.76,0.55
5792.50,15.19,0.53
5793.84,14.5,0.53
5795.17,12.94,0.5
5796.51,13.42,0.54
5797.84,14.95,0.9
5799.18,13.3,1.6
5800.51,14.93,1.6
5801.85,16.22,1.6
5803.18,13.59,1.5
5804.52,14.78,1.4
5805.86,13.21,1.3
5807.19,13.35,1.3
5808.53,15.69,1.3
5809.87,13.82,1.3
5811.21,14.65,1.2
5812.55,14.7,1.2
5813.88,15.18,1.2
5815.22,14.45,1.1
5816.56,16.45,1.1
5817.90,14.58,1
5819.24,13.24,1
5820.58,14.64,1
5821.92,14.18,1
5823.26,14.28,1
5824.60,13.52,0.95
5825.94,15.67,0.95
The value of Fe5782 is 0.4 AA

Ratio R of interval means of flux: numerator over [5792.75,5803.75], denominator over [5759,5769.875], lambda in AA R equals 0.94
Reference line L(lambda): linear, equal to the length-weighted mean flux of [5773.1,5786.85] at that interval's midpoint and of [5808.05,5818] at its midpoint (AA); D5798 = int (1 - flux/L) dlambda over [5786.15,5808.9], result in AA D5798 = 0.7 AA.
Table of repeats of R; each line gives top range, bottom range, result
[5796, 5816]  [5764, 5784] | 0.97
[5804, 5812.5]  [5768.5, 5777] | 0.96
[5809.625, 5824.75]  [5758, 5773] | 0.97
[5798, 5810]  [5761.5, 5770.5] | 0.95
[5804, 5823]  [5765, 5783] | 0.97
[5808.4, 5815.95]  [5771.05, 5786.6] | 1.01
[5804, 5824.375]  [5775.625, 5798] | 1.00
